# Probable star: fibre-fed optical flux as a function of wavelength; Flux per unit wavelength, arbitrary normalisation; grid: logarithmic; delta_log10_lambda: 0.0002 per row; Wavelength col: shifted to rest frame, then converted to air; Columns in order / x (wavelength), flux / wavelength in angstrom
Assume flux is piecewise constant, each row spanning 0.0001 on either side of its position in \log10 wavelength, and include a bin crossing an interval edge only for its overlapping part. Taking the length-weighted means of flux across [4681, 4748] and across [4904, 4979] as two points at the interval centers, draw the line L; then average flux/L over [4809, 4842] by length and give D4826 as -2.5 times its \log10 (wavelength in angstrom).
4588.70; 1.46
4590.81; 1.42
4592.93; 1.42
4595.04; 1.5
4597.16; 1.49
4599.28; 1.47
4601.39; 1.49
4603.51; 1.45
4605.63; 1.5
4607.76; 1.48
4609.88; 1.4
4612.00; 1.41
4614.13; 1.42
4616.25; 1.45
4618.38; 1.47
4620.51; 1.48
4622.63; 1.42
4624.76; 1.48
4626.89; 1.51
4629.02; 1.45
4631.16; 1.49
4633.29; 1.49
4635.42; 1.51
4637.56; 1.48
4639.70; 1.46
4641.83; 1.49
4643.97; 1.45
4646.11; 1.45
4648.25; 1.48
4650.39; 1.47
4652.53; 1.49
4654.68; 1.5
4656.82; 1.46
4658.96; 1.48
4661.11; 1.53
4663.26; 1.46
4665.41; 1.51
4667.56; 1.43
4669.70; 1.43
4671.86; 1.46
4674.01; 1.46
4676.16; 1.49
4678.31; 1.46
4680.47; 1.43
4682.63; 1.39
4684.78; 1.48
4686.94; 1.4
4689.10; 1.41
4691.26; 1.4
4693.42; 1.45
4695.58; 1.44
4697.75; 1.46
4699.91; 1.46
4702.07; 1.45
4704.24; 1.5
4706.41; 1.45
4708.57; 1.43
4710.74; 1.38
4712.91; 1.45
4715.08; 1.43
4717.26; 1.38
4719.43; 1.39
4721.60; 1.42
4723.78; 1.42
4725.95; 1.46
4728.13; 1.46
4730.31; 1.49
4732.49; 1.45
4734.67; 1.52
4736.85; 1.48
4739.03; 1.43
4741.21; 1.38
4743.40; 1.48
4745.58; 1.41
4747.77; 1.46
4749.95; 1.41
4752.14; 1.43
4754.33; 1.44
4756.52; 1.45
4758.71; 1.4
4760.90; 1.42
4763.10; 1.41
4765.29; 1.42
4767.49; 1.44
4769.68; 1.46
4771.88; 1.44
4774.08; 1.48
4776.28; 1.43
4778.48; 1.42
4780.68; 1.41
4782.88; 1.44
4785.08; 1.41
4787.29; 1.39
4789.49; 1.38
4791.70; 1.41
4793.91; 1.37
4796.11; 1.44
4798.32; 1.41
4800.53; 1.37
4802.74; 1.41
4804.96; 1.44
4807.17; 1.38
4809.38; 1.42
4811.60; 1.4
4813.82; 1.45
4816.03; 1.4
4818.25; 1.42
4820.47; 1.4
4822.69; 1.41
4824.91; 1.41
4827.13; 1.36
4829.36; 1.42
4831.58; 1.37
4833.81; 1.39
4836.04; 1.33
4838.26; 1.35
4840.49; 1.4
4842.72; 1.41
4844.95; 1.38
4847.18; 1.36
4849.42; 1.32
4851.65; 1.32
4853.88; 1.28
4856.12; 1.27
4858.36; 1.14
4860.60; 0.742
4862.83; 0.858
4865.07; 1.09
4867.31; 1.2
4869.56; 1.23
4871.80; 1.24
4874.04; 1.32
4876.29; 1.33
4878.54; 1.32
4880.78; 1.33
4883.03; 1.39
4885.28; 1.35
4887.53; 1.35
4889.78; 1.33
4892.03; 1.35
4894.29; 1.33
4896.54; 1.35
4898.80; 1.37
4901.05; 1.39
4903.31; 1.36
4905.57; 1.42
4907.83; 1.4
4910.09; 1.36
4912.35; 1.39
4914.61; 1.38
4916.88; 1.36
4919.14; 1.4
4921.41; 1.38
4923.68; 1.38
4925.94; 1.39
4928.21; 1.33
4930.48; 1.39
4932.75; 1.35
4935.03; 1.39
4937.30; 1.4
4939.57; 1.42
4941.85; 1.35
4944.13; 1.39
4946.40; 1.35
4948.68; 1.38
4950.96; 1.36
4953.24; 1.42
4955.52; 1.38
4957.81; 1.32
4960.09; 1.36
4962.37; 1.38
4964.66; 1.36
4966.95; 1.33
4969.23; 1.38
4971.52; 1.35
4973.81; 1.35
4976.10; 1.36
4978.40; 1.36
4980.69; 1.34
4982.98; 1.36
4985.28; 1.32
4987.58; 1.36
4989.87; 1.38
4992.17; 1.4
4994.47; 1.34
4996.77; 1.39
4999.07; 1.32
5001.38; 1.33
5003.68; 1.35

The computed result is 0.01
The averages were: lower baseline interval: 1.44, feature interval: 1.39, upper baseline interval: 1.37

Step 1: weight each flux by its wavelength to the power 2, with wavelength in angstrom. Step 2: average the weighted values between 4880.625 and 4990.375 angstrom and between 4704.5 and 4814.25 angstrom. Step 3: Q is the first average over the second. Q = 1.03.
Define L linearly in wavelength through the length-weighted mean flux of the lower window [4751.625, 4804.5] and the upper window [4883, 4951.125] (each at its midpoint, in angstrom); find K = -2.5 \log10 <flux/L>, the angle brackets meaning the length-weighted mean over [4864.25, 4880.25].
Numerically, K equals 0.11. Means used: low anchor 1.42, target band 1.25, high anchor 1.37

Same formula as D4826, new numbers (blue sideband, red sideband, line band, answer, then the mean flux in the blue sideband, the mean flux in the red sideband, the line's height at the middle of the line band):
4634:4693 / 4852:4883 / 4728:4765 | -0.070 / 1.46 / 1.19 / 1.35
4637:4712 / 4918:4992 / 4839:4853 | 0.031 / 1.46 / 1.37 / 1.4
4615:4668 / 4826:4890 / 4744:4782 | -0.051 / 1.48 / 1.28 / 1.37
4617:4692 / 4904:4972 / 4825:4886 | 0.099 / 1.46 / 1.38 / 1.4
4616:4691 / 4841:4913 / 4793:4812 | -0.045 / 1.47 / 1.29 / 1.35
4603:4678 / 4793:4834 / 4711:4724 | 0.021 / 1.47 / 1.4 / 1.44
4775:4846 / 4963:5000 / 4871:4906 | 0.028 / 1.4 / 1.36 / 1.38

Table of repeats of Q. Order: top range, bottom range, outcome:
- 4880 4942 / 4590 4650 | 1.06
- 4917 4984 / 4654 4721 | 1.06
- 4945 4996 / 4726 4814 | 1.04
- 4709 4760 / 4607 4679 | 1.02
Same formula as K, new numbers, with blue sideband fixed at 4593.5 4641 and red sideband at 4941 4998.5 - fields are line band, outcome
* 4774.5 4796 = 0.01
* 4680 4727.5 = 0.01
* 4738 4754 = 0.00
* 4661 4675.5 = -0.01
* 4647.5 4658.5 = -0.02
